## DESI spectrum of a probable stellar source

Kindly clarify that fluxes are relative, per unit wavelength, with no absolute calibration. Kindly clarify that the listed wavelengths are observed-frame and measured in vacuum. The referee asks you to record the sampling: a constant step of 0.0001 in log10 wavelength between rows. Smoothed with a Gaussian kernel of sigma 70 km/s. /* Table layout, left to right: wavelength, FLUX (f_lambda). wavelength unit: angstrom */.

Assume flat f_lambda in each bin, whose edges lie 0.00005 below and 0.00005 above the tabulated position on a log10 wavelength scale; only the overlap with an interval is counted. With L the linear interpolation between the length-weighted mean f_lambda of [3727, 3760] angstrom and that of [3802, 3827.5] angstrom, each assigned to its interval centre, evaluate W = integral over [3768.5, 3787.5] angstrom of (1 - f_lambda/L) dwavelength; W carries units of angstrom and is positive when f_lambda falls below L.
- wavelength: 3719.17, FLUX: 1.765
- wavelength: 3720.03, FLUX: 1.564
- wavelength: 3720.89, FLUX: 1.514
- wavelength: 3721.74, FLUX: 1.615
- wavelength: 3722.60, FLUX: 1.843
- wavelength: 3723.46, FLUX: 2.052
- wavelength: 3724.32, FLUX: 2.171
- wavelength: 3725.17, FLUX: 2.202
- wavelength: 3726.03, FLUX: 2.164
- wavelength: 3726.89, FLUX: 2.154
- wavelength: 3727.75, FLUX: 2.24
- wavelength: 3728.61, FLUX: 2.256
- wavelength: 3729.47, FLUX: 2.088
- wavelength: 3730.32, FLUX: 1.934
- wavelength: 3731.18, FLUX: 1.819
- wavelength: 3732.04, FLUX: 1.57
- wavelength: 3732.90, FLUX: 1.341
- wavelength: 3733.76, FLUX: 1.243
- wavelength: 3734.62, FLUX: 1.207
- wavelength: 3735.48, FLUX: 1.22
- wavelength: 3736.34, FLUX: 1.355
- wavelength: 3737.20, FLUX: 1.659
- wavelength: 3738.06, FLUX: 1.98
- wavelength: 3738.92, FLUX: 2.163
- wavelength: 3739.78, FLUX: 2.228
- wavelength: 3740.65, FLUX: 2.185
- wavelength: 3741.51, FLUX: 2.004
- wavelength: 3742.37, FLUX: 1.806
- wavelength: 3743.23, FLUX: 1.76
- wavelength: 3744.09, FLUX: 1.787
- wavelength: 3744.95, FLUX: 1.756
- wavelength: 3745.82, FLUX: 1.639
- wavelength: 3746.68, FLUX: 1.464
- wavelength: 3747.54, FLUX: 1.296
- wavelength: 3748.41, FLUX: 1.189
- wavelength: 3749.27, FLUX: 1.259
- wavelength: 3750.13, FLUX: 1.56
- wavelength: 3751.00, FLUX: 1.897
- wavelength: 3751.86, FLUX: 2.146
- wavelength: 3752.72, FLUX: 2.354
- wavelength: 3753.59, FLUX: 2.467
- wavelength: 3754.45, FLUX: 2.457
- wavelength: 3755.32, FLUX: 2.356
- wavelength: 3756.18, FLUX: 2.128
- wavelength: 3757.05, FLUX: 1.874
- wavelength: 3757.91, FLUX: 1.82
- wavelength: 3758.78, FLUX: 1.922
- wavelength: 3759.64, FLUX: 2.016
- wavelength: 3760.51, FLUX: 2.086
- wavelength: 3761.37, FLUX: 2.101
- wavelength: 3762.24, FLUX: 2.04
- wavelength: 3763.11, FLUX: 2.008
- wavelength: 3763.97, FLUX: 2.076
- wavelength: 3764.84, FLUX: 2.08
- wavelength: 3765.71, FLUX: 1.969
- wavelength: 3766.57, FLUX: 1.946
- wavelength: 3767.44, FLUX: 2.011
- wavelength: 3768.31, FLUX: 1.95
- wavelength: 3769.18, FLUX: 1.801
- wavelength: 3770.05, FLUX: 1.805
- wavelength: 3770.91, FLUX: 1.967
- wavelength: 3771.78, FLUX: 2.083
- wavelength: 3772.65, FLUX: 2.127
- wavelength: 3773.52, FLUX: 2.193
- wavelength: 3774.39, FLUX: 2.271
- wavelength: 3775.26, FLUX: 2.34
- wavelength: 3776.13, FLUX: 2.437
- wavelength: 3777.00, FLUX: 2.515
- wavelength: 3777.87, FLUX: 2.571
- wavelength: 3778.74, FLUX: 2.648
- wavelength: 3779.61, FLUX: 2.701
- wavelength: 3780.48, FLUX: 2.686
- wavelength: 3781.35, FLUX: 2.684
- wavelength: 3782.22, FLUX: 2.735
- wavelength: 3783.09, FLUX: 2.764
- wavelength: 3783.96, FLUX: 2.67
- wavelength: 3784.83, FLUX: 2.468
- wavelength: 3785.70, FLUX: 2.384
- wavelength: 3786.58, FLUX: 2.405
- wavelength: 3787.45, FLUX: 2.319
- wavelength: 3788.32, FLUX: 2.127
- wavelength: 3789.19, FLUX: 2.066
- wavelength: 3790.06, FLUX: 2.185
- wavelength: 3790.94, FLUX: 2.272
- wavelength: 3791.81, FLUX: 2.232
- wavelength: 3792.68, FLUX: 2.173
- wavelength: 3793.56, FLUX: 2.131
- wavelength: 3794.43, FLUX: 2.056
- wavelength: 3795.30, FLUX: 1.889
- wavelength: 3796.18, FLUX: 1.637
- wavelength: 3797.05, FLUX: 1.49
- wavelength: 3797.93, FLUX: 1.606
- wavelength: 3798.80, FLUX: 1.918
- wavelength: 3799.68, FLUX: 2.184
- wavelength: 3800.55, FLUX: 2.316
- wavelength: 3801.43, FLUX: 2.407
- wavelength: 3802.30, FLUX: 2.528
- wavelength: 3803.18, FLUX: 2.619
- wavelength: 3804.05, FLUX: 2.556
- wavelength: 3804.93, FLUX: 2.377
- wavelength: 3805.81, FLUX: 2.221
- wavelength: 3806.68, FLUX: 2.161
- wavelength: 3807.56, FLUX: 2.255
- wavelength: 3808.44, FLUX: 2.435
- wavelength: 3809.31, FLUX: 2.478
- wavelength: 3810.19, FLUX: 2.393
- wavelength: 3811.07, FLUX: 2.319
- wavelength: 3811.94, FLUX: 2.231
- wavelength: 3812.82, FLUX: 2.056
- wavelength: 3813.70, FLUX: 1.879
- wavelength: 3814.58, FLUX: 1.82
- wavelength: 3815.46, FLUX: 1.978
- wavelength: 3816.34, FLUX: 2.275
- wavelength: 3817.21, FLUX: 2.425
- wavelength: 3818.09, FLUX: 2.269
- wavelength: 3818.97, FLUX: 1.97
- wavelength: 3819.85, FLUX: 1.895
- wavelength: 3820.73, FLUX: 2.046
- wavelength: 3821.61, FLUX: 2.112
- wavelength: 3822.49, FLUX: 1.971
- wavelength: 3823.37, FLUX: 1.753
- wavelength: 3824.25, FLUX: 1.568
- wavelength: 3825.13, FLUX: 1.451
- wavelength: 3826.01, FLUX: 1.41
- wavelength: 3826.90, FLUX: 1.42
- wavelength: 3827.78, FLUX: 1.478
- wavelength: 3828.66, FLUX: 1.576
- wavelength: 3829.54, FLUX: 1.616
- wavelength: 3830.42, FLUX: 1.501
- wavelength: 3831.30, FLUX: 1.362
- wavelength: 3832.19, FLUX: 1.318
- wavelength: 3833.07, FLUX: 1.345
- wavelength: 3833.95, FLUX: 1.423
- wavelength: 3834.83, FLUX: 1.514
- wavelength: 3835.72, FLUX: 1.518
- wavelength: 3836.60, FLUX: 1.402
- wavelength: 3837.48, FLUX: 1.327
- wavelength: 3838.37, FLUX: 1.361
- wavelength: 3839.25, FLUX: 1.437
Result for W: -4.1 angstrom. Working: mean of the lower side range 1.83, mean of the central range 2.39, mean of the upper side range 2.09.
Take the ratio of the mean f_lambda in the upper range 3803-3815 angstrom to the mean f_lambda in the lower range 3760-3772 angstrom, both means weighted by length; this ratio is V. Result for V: 1.14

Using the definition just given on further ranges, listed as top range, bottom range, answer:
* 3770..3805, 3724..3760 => 1.23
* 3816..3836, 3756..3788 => 0.76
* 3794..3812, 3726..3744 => 1.21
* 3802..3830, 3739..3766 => 1.06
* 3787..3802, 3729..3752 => 1.23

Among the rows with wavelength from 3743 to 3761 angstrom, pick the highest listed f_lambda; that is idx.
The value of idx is 2.467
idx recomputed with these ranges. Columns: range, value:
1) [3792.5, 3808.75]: 2.619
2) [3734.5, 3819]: 2.764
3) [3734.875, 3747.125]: 2.228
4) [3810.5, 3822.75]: 2.425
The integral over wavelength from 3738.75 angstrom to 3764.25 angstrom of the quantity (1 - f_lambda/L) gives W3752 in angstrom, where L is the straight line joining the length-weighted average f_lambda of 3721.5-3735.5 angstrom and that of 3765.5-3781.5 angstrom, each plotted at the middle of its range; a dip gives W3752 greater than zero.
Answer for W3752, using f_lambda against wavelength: 1.58 angstrom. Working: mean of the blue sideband 1.85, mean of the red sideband 2.24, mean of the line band 1.93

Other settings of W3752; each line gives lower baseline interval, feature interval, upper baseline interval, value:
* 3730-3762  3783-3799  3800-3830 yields -1.30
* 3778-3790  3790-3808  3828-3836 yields 0.12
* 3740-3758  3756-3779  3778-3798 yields -0.28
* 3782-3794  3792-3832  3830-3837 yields -3.19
